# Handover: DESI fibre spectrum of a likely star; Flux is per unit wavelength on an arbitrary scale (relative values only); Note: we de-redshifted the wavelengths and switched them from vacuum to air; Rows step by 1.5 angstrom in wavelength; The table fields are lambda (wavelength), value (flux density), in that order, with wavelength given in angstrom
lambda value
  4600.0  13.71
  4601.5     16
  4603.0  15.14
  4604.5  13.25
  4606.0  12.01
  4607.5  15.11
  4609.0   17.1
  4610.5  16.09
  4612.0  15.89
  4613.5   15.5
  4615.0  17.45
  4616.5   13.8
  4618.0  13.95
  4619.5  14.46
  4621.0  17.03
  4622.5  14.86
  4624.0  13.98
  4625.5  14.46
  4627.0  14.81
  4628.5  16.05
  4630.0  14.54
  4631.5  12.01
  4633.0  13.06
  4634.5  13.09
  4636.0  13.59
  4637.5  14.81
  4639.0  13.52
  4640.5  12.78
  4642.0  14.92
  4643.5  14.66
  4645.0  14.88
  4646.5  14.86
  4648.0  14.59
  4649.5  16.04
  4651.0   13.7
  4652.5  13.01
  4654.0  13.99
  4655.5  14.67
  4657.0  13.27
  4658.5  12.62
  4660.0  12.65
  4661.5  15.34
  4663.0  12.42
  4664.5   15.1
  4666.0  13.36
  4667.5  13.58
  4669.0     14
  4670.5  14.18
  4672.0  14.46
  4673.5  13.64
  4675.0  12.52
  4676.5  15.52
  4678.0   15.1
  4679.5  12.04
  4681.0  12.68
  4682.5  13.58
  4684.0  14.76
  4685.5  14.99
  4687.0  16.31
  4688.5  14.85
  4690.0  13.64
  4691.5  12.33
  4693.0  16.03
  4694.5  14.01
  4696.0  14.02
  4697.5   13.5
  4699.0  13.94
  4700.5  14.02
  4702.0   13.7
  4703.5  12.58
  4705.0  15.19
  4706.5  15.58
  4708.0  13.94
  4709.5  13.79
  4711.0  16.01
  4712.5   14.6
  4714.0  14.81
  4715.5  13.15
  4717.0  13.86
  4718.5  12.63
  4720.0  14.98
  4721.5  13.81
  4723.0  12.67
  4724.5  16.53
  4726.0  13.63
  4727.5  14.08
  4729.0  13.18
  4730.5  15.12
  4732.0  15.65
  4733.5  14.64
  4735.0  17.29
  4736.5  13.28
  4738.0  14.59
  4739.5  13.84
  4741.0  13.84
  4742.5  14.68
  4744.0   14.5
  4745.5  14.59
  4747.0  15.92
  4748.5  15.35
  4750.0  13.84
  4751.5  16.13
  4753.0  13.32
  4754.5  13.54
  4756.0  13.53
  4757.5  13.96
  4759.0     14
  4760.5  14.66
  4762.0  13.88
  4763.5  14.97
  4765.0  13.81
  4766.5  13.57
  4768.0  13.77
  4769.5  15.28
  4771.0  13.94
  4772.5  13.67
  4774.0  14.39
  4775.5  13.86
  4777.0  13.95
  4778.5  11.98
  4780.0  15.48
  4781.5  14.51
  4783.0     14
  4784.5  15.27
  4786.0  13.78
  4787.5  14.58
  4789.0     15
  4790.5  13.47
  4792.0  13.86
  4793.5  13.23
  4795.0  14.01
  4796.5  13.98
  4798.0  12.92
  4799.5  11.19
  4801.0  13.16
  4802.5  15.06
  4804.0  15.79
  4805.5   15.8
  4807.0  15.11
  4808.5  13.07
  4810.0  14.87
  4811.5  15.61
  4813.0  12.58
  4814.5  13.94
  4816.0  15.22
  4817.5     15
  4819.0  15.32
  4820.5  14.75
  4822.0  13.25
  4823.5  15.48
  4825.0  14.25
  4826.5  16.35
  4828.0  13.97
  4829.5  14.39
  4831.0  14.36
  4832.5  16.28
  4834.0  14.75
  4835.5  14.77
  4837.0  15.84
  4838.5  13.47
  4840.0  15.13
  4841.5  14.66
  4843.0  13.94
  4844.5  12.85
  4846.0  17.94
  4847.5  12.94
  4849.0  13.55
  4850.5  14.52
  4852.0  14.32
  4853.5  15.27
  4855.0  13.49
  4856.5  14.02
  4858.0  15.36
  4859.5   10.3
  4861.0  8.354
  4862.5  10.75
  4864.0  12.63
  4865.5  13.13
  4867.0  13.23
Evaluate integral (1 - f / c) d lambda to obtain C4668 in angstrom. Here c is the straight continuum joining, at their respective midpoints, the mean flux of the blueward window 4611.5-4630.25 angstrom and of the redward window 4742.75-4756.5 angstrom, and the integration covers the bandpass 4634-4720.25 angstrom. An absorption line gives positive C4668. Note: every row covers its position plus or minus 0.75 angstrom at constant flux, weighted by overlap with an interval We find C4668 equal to 4.7 angstrom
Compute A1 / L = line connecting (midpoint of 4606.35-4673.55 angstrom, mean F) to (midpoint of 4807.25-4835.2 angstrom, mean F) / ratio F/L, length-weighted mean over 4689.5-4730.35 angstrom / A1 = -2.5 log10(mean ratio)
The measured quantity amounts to 0.03 mag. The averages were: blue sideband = 14.4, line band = 14.1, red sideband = 14.6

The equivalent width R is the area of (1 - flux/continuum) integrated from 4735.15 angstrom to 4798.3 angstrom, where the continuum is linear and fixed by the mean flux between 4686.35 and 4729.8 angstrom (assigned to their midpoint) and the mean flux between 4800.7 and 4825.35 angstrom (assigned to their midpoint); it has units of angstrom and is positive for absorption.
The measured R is 1.0 angstrom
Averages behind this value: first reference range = 14.2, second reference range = 14.6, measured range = 14.2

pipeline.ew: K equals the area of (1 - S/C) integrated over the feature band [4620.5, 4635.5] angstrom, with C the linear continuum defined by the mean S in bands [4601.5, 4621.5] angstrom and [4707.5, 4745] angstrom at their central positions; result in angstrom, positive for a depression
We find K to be 0.7 angstrom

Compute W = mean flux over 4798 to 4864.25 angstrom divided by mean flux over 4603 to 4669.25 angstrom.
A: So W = 1.0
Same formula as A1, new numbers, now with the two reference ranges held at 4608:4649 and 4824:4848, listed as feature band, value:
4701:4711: 0.03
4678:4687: 0.06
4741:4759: 0.02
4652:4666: 0.08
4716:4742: 0.03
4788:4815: 0.05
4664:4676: 0.06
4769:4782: 0.05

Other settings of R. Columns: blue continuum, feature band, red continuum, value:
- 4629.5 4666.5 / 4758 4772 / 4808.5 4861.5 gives 0.0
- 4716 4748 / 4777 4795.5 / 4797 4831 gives 0.4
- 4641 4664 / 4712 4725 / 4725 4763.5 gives 0.3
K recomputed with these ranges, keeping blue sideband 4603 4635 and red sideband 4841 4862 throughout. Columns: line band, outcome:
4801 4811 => -0.71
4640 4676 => 1.35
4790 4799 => 0.25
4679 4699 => 0.43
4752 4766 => 0.07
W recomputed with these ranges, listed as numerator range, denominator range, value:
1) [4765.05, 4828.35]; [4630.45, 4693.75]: 1.02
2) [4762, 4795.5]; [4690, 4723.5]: 1.00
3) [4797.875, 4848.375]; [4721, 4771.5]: 1.01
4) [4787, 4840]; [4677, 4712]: 1.02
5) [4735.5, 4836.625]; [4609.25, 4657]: 0.98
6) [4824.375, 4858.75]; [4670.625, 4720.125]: 1.03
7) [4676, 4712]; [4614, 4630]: 0.95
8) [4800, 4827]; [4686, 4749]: 1.02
